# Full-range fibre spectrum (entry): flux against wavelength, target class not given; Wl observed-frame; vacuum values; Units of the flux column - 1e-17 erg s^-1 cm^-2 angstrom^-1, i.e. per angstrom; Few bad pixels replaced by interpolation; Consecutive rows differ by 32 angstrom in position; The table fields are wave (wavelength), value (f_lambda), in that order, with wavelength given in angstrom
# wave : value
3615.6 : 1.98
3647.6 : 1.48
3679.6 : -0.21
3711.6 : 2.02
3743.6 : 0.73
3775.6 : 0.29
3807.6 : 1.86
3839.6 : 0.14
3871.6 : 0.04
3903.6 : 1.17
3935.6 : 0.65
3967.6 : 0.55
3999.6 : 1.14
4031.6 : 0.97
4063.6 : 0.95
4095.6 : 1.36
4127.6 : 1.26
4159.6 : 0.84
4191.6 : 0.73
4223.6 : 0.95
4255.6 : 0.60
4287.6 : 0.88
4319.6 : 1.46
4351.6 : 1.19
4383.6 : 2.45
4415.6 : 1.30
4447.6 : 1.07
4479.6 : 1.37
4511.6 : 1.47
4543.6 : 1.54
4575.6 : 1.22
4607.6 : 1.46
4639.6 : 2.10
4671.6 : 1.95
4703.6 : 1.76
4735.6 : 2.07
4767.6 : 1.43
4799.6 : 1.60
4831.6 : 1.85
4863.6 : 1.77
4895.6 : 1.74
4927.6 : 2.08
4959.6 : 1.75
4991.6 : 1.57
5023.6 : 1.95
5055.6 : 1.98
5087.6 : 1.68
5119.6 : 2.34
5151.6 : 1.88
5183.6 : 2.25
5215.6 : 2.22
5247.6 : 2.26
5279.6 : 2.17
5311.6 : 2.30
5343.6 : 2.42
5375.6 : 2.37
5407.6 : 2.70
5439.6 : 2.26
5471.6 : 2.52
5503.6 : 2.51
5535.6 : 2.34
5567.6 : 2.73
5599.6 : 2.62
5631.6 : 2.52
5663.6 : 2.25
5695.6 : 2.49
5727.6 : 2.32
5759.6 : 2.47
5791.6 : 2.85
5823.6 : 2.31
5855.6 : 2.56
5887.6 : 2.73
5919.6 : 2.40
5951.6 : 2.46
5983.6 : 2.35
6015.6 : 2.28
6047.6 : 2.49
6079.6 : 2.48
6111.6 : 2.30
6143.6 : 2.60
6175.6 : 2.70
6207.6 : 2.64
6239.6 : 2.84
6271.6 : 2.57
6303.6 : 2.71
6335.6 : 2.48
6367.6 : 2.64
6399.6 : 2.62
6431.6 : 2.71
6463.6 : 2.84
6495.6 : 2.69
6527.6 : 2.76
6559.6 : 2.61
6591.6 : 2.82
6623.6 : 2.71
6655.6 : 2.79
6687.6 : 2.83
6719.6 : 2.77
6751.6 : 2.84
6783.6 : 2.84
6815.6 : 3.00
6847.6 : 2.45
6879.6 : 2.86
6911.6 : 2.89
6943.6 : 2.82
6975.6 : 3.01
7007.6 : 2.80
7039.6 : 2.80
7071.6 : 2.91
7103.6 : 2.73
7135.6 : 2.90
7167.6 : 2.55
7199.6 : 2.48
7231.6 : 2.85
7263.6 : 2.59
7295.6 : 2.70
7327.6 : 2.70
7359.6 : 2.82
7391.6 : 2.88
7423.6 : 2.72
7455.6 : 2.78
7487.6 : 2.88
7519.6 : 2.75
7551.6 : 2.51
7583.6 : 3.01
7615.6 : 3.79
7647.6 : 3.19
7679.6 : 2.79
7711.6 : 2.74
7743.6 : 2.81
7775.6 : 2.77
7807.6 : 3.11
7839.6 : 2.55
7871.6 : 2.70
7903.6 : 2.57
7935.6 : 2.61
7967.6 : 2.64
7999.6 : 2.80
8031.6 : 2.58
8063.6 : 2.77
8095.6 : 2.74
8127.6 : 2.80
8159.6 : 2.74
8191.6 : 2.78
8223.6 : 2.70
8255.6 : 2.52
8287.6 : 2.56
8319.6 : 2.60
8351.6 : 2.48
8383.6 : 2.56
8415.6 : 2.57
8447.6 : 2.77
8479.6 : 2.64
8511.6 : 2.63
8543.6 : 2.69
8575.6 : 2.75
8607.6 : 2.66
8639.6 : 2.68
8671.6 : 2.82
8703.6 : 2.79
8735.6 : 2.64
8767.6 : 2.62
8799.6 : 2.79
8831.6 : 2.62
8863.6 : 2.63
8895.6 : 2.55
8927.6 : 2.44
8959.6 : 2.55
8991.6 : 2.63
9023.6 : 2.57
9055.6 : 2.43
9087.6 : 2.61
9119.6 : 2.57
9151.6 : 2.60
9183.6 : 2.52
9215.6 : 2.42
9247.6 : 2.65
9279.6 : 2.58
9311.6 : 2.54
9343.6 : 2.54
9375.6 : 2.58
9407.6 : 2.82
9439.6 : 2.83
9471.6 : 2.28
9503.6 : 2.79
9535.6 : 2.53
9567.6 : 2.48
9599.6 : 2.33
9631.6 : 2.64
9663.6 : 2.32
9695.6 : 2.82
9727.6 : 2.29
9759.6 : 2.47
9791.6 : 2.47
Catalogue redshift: 0.16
